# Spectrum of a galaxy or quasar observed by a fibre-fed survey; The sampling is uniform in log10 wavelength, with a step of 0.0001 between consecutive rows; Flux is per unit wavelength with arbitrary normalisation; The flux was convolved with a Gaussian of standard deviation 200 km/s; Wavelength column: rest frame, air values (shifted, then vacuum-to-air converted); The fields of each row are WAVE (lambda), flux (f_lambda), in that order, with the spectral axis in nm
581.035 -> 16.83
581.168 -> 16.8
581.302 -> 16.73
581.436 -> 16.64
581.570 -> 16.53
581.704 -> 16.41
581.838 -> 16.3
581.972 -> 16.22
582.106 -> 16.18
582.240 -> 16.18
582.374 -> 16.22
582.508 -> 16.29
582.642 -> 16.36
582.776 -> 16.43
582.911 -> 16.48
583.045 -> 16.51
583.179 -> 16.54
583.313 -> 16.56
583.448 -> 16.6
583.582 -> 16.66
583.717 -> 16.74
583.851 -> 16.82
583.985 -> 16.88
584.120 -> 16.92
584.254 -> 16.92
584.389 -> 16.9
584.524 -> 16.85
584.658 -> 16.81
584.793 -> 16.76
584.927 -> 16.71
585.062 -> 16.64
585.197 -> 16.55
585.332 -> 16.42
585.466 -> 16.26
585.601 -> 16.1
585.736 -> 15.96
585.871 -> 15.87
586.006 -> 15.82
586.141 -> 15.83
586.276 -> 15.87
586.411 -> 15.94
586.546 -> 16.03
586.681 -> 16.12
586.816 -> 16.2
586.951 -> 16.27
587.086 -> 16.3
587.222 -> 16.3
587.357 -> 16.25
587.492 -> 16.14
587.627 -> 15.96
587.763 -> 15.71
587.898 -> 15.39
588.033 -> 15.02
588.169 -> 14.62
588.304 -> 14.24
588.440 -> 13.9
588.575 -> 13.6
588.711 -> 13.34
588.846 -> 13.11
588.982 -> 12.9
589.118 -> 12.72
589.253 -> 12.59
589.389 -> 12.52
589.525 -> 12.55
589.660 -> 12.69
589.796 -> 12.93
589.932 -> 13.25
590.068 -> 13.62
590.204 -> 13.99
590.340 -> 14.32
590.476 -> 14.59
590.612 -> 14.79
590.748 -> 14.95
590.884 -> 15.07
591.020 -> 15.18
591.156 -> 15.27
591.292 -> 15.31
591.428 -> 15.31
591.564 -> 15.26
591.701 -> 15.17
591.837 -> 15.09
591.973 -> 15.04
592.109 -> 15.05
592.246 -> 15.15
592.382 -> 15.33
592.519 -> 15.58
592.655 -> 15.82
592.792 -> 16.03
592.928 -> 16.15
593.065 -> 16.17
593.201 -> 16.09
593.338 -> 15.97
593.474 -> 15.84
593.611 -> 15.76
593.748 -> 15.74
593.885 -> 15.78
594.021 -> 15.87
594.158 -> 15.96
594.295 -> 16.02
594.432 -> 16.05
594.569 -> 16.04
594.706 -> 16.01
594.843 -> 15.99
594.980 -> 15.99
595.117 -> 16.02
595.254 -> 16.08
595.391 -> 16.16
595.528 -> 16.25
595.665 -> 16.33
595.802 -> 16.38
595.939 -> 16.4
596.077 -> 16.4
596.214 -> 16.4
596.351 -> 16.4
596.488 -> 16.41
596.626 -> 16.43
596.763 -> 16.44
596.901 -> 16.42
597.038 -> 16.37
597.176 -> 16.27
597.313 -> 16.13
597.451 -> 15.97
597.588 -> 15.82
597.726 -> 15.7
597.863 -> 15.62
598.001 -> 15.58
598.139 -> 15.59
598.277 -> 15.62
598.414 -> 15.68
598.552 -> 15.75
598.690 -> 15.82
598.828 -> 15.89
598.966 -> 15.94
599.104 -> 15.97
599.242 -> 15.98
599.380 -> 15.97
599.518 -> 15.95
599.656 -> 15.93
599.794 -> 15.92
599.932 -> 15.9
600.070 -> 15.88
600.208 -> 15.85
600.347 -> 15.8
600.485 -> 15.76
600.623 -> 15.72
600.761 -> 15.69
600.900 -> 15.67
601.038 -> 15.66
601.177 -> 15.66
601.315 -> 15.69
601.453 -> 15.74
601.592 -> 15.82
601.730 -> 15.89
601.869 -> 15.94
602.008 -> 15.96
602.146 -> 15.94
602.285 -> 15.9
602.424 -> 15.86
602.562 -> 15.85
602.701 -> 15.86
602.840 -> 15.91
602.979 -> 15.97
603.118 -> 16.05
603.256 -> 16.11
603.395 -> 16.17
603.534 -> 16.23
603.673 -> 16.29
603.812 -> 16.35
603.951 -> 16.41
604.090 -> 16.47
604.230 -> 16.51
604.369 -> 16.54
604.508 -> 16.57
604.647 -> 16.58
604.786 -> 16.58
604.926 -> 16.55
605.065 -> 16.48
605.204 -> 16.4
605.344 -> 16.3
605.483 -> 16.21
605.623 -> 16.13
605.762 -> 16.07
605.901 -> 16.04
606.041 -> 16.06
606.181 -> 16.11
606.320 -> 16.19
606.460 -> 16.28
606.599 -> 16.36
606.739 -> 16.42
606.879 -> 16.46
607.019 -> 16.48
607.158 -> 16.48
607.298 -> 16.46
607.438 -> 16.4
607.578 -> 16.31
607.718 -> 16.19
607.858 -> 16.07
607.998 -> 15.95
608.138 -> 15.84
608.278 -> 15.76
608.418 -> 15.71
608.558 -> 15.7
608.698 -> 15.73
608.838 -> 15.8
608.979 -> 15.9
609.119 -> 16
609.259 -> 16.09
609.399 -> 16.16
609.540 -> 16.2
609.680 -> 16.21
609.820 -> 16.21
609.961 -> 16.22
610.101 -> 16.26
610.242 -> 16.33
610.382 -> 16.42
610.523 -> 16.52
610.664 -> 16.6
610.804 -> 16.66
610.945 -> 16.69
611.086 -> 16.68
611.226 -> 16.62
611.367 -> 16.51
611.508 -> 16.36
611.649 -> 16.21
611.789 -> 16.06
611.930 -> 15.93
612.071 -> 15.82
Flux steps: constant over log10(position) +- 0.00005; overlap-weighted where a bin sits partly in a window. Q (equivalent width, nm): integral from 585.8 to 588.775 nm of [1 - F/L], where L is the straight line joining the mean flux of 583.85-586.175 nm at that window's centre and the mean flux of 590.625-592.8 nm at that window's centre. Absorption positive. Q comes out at 0.110 nm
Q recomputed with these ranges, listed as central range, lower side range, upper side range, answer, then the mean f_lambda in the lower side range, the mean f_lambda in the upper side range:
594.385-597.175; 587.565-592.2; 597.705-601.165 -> -0.191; 14.3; 15.8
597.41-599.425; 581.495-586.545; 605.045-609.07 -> 0.057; 16.4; 16.1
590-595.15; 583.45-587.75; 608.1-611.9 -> 0.275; 16.4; 16.2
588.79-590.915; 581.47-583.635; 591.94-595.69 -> 0.336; 16.4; 15.9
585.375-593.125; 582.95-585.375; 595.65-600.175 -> 0.707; 16.7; 16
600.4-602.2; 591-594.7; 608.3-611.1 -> 0.015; 15.6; 16.2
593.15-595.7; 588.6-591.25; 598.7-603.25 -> -0.245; 13.7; 15.9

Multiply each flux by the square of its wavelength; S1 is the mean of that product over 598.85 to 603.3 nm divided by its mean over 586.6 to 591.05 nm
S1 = 1.1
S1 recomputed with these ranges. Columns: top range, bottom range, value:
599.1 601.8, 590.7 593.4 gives 1.05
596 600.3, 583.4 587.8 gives 1.02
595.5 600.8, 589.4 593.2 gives 1.11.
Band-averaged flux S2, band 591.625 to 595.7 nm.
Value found 15.8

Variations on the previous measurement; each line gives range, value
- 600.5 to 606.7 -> 16.1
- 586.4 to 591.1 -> 14.5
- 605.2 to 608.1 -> 16.2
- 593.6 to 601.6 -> 16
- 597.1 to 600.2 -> 15.9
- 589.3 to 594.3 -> 15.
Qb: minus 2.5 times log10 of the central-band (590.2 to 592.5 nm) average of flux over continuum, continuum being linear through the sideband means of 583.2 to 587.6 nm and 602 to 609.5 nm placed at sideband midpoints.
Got 0.09 mag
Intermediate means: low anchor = 16.4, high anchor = 16.2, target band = 15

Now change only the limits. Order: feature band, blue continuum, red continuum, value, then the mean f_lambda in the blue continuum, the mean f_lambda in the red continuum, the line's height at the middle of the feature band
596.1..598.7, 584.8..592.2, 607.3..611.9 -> -0.04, 15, 16.2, 15.5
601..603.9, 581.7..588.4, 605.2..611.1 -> 0.02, 16.2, 16.2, 16.2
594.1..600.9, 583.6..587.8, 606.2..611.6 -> 0.02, 16.4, 16.2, 16.3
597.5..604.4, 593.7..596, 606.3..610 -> 0.01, 16.1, 16.1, 16.1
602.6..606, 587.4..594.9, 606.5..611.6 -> -0.03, 14.9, 16.2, 15.9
